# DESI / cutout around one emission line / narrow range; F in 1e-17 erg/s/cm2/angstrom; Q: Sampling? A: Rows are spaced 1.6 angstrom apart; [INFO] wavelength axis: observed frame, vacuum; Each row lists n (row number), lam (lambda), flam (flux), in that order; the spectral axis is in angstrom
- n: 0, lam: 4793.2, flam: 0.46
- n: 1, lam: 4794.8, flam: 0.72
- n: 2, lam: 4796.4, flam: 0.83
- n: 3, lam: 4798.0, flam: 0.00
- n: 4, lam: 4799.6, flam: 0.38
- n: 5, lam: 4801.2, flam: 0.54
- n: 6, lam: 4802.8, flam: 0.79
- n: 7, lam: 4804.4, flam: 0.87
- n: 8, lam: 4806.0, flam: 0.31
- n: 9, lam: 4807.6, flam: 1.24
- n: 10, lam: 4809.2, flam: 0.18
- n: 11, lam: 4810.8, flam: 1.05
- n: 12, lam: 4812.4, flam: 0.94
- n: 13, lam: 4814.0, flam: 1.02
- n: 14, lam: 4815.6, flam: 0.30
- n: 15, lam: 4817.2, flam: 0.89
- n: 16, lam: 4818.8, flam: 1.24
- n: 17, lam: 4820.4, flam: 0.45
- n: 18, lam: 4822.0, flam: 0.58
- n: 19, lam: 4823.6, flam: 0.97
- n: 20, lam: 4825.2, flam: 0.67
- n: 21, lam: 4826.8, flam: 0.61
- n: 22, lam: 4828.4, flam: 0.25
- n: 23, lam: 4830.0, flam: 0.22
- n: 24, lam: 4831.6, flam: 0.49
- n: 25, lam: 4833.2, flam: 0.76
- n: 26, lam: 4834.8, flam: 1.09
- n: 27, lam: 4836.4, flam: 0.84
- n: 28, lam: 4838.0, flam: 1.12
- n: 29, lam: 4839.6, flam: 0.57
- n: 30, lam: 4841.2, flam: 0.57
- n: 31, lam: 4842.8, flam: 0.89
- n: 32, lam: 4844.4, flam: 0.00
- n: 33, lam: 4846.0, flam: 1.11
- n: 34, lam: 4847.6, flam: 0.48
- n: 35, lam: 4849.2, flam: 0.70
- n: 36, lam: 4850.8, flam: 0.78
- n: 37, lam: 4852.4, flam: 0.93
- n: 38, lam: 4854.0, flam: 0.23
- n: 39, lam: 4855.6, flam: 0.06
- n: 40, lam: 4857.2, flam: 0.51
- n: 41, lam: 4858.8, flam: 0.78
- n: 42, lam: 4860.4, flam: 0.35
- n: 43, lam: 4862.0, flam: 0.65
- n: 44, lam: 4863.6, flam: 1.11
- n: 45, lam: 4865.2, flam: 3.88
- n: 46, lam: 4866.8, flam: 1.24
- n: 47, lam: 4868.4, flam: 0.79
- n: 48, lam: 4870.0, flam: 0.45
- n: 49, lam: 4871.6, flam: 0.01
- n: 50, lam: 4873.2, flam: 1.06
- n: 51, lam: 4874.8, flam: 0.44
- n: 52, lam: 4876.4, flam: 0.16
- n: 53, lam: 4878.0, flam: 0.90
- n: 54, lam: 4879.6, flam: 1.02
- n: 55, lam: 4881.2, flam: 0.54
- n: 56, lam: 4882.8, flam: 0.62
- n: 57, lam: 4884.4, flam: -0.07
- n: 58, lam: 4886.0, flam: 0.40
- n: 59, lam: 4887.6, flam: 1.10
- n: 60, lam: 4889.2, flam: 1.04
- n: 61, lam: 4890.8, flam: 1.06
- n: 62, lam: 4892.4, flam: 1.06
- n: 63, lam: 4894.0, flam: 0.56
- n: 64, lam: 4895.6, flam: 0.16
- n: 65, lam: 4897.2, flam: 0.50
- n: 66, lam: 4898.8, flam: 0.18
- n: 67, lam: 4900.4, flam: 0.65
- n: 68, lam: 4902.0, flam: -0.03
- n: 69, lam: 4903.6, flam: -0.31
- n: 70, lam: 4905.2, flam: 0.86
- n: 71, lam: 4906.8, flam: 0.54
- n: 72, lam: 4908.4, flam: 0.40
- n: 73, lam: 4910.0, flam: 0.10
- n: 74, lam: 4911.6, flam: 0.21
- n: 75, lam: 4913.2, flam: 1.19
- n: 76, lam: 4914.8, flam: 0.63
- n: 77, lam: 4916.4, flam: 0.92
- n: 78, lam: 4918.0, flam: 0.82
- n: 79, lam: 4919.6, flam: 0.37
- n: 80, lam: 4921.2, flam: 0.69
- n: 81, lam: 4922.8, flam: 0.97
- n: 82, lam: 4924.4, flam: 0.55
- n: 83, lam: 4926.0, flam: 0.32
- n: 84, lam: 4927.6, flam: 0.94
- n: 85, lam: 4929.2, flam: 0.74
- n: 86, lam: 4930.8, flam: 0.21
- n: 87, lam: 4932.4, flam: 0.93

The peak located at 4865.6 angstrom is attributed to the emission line H-gamma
